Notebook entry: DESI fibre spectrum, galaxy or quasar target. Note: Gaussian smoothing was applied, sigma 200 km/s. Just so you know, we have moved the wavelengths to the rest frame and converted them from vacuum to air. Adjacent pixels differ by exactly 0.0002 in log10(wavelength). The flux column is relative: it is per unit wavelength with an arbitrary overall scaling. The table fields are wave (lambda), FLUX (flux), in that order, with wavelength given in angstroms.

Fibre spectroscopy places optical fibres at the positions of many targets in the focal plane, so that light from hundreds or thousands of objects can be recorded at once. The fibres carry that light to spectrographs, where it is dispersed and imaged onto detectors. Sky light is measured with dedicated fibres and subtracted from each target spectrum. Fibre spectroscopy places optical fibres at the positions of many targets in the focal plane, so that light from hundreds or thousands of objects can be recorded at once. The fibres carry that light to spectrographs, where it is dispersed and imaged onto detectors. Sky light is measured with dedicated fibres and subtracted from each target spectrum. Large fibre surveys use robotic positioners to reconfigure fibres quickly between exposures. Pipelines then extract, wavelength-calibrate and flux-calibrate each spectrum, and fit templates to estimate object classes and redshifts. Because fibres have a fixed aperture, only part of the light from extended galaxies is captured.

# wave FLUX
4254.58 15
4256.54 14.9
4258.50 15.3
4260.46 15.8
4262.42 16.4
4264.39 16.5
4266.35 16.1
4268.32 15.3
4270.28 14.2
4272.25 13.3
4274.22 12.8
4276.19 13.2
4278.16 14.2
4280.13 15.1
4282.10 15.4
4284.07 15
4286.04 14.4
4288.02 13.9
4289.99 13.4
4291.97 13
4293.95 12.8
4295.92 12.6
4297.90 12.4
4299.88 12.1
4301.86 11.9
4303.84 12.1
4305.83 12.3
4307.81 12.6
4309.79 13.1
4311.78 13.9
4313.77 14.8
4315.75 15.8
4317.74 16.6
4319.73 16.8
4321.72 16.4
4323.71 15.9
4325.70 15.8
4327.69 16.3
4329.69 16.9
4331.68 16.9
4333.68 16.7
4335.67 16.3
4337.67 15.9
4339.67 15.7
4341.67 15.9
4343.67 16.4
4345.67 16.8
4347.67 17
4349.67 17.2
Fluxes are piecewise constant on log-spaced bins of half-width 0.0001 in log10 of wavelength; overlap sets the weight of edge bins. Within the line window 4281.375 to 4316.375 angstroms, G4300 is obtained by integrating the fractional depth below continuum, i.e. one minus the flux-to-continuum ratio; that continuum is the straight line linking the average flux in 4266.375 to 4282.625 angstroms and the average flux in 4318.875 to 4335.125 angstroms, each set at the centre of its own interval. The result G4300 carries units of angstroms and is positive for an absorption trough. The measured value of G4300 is 4.3 angstroms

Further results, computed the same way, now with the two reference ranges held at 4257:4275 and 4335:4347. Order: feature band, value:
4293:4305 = 2.5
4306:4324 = 1.0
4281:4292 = 0.8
